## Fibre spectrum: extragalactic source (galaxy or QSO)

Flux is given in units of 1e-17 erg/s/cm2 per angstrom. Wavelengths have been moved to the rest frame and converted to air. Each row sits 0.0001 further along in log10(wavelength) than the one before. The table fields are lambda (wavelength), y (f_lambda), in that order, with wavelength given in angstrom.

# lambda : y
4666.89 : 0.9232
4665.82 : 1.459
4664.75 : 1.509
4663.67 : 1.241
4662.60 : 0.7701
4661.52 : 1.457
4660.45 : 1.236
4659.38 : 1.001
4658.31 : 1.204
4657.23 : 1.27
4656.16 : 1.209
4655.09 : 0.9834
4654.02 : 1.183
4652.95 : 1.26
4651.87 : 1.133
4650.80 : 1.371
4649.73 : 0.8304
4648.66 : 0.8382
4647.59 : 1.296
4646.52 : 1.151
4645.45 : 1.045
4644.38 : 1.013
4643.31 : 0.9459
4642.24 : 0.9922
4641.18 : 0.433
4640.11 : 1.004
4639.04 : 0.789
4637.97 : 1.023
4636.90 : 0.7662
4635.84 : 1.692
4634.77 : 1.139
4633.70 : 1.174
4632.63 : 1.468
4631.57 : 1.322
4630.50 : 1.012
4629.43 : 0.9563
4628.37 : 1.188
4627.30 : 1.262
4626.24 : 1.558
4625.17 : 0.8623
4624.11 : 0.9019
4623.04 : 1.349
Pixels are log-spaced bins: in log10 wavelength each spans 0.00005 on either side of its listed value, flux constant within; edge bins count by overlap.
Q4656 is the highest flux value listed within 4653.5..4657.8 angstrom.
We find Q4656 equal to 1.27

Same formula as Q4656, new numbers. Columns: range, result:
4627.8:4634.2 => 1.468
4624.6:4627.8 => 1.558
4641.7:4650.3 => 1.296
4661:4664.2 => 1.457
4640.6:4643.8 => 0.9922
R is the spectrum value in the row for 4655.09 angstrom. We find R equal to 0.9834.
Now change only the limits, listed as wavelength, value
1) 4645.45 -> 1.045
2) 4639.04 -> 0.789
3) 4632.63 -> 1.468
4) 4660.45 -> 1.236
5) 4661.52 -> 1.457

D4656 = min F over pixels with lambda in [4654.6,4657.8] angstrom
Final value 0.9834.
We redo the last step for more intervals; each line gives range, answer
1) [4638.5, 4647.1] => 0.433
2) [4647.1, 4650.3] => 0.8304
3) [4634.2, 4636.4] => 1.139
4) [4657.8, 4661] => 1.001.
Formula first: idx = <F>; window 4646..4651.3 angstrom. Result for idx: 1.1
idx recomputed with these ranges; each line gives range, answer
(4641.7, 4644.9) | 0.983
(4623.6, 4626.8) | 1.11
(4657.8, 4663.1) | 1.14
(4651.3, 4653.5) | 1.2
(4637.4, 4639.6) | 0.903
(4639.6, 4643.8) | 0.843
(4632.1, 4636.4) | 1.36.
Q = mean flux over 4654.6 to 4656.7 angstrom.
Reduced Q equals 1.1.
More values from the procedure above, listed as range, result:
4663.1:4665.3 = 1.37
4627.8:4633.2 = 1.19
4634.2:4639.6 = 1.08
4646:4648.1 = 1.22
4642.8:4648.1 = 1.09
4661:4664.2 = 1.15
